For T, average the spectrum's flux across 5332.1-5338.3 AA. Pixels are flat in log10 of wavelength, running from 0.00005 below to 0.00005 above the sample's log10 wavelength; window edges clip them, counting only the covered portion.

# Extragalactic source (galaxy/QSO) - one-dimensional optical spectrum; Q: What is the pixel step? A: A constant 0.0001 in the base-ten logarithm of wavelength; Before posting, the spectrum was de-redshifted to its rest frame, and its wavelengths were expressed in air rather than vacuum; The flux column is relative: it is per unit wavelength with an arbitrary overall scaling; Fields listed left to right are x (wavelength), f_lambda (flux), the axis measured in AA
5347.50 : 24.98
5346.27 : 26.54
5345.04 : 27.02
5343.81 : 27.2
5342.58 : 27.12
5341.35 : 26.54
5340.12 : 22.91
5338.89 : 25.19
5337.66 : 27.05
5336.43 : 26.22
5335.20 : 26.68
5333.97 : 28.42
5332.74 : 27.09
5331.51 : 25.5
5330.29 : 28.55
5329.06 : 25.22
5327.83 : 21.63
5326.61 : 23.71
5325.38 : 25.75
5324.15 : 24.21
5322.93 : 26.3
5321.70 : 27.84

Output 27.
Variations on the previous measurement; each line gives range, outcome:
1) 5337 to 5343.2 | 25.8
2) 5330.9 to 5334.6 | 27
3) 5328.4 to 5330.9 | 26.8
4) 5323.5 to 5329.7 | 24.1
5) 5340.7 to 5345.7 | 26.9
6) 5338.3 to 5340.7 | 24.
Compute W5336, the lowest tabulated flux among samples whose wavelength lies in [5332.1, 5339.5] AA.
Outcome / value 25.19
